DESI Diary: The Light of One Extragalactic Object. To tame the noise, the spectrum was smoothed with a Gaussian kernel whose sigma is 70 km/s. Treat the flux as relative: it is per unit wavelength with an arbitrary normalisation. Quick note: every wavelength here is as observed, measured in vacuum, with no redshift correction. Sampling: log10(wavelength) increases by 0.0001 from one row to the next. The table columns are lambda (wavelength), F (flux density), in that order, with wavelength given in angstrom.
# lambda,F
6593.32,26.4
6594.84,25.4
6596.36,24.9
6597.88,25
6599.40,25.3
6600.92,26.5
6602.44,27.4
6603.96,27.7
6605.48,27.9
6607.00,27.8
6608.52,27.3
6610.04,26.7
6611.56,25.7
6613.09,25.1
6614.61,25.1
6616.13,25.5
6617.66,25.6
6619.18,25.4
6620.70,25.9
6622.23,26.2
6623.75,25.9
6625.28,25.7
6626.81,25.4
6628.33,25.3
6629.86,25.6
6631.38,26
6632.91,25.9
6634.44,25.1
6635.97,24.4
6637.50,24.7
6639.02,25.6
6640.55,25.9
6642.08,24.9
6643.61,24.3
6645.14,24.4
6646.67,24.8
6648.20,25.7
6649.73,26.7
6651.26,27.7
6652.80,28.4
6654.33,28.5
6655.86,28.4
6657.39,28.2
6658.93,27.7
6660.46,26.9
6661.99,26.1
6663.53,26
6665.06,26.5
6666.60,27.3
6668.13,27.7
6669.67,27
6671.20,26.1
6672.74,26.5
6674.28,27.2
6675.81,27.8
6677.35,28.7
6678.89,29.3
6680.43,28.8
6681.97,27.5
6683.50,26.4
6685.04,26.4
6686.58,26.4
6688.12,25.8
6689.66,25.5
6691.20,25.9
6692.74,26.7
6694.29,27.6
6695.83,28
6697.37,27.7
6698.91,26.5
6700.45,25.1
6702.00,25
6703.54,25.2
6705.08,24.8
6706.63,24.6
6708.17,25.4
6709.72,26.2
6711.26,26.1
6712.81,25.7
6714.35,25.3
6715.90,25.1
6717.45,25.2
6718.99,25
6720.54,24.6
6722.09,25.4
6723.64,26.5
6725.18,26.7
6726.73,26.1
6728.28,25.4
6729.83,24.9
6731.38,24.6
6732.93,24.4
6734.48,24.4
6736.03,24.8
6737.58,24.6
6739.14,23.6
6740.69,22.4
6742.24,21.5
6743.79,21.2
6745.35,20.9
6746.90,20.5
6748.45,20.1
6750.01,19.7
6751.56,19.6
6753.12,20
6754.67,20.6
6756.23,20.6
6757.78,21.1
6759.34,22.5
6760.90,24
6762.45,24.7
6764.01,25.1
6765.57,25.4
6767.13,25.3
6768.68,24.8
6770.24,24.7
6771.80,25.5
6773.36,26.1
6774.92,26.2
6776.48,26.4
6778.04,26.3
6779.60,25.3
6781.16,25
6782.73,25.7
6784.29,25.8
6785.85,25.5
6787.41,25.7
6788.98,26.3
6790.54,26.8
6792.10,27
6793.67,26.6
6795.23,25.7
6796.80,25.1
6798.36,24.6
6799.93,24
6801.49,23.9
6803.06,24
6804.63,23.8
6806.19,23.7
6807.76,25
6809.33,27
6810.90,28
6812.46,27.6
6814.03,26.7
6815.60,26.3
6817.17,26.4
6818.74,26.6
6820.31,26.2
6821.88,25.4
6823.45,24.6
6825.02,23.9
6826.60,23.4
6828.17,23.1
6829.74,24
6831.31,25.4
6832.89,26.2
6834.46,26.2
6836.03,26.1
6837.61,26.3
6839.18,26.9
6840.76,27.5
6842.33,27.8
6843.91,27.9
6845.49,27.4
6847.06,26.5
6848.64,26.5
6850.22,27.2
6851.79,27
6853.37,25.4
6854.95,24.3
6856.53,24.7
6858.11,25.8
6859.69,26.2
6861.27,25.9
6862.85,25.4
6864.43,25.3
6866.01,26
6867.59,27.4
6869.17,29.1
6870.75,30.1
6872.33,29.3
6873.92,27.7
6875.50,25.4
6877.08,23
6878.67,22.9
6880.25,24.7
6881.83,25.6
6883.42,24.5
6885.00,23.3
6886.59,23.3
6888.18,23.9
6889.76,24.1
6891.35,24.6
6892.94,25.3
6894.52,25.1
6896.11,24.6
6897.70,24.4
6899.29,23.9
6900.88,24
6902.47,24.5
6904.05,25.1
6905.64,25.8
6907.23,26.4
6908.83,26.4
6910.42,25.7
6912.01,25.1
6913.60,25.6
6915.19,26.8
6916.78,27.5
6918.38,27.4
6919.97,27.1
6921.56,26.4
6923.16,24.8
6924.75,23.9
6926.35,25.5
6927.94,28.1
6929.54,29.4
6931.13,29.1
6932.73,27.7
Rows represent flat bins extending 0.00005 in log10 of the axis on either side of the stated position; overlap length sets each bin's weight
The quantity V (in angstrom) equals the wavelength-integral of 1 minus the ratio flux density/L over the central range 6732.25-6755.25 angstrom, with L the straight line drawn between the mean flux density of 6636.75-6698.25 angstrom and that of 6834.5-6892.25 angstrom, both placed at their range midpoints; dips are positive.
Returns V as 4.0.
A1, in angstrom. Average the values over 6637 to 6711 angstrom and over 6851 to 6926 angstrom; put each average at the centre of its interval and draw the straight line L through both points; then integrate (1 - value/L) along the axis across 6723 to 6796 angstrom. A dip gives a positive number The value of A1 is 5.5 angstrom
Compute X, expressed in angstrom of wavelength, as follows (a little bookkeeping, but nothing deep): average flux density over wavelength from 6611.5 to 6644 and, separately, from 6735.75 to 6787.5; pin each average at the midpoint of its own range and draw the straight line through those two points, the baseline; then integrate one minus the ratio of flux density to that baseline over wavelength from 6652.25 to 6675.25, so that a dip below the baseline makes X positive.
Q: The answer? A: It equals -2.1 angstrom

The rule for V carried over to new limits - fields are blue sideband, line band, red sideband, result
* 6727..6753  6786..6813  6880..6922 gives -2.2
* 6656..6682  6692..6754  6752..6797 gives 4.0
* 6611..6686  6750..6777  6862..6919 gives 2.5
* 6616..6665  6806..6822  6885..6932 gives -0.4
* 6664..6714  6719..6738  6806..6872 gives 0.9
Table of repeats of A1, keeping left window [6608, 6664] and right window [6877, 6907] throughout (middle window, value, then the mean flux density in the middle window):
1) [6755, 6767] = 0.9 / 23.3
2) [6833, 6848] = -1.3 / 26.9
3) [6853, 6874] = -1.7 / 26.6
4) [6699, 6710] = 0.2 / 25.2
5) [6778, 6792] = -0.4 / 25.9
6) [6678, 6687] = -0.6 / 27.5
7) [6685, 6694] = -0.2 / 26.2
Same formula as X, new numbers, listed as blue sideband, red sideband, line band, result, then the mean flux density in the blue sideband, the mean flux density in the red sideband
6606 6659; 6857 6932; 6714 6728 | 0.2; 26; 25.8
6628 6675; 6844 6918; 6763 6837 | 1.1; 26.3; 25.7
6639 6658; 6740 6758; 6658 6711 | -5.0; 26.4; 20.7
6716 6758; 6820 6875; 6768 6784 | -0.9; 23.2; 26.2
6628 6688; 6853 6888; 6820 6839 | 0.5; 26.6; 25.7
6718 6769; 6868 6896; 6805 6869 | -3.2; 23.4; 25.4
